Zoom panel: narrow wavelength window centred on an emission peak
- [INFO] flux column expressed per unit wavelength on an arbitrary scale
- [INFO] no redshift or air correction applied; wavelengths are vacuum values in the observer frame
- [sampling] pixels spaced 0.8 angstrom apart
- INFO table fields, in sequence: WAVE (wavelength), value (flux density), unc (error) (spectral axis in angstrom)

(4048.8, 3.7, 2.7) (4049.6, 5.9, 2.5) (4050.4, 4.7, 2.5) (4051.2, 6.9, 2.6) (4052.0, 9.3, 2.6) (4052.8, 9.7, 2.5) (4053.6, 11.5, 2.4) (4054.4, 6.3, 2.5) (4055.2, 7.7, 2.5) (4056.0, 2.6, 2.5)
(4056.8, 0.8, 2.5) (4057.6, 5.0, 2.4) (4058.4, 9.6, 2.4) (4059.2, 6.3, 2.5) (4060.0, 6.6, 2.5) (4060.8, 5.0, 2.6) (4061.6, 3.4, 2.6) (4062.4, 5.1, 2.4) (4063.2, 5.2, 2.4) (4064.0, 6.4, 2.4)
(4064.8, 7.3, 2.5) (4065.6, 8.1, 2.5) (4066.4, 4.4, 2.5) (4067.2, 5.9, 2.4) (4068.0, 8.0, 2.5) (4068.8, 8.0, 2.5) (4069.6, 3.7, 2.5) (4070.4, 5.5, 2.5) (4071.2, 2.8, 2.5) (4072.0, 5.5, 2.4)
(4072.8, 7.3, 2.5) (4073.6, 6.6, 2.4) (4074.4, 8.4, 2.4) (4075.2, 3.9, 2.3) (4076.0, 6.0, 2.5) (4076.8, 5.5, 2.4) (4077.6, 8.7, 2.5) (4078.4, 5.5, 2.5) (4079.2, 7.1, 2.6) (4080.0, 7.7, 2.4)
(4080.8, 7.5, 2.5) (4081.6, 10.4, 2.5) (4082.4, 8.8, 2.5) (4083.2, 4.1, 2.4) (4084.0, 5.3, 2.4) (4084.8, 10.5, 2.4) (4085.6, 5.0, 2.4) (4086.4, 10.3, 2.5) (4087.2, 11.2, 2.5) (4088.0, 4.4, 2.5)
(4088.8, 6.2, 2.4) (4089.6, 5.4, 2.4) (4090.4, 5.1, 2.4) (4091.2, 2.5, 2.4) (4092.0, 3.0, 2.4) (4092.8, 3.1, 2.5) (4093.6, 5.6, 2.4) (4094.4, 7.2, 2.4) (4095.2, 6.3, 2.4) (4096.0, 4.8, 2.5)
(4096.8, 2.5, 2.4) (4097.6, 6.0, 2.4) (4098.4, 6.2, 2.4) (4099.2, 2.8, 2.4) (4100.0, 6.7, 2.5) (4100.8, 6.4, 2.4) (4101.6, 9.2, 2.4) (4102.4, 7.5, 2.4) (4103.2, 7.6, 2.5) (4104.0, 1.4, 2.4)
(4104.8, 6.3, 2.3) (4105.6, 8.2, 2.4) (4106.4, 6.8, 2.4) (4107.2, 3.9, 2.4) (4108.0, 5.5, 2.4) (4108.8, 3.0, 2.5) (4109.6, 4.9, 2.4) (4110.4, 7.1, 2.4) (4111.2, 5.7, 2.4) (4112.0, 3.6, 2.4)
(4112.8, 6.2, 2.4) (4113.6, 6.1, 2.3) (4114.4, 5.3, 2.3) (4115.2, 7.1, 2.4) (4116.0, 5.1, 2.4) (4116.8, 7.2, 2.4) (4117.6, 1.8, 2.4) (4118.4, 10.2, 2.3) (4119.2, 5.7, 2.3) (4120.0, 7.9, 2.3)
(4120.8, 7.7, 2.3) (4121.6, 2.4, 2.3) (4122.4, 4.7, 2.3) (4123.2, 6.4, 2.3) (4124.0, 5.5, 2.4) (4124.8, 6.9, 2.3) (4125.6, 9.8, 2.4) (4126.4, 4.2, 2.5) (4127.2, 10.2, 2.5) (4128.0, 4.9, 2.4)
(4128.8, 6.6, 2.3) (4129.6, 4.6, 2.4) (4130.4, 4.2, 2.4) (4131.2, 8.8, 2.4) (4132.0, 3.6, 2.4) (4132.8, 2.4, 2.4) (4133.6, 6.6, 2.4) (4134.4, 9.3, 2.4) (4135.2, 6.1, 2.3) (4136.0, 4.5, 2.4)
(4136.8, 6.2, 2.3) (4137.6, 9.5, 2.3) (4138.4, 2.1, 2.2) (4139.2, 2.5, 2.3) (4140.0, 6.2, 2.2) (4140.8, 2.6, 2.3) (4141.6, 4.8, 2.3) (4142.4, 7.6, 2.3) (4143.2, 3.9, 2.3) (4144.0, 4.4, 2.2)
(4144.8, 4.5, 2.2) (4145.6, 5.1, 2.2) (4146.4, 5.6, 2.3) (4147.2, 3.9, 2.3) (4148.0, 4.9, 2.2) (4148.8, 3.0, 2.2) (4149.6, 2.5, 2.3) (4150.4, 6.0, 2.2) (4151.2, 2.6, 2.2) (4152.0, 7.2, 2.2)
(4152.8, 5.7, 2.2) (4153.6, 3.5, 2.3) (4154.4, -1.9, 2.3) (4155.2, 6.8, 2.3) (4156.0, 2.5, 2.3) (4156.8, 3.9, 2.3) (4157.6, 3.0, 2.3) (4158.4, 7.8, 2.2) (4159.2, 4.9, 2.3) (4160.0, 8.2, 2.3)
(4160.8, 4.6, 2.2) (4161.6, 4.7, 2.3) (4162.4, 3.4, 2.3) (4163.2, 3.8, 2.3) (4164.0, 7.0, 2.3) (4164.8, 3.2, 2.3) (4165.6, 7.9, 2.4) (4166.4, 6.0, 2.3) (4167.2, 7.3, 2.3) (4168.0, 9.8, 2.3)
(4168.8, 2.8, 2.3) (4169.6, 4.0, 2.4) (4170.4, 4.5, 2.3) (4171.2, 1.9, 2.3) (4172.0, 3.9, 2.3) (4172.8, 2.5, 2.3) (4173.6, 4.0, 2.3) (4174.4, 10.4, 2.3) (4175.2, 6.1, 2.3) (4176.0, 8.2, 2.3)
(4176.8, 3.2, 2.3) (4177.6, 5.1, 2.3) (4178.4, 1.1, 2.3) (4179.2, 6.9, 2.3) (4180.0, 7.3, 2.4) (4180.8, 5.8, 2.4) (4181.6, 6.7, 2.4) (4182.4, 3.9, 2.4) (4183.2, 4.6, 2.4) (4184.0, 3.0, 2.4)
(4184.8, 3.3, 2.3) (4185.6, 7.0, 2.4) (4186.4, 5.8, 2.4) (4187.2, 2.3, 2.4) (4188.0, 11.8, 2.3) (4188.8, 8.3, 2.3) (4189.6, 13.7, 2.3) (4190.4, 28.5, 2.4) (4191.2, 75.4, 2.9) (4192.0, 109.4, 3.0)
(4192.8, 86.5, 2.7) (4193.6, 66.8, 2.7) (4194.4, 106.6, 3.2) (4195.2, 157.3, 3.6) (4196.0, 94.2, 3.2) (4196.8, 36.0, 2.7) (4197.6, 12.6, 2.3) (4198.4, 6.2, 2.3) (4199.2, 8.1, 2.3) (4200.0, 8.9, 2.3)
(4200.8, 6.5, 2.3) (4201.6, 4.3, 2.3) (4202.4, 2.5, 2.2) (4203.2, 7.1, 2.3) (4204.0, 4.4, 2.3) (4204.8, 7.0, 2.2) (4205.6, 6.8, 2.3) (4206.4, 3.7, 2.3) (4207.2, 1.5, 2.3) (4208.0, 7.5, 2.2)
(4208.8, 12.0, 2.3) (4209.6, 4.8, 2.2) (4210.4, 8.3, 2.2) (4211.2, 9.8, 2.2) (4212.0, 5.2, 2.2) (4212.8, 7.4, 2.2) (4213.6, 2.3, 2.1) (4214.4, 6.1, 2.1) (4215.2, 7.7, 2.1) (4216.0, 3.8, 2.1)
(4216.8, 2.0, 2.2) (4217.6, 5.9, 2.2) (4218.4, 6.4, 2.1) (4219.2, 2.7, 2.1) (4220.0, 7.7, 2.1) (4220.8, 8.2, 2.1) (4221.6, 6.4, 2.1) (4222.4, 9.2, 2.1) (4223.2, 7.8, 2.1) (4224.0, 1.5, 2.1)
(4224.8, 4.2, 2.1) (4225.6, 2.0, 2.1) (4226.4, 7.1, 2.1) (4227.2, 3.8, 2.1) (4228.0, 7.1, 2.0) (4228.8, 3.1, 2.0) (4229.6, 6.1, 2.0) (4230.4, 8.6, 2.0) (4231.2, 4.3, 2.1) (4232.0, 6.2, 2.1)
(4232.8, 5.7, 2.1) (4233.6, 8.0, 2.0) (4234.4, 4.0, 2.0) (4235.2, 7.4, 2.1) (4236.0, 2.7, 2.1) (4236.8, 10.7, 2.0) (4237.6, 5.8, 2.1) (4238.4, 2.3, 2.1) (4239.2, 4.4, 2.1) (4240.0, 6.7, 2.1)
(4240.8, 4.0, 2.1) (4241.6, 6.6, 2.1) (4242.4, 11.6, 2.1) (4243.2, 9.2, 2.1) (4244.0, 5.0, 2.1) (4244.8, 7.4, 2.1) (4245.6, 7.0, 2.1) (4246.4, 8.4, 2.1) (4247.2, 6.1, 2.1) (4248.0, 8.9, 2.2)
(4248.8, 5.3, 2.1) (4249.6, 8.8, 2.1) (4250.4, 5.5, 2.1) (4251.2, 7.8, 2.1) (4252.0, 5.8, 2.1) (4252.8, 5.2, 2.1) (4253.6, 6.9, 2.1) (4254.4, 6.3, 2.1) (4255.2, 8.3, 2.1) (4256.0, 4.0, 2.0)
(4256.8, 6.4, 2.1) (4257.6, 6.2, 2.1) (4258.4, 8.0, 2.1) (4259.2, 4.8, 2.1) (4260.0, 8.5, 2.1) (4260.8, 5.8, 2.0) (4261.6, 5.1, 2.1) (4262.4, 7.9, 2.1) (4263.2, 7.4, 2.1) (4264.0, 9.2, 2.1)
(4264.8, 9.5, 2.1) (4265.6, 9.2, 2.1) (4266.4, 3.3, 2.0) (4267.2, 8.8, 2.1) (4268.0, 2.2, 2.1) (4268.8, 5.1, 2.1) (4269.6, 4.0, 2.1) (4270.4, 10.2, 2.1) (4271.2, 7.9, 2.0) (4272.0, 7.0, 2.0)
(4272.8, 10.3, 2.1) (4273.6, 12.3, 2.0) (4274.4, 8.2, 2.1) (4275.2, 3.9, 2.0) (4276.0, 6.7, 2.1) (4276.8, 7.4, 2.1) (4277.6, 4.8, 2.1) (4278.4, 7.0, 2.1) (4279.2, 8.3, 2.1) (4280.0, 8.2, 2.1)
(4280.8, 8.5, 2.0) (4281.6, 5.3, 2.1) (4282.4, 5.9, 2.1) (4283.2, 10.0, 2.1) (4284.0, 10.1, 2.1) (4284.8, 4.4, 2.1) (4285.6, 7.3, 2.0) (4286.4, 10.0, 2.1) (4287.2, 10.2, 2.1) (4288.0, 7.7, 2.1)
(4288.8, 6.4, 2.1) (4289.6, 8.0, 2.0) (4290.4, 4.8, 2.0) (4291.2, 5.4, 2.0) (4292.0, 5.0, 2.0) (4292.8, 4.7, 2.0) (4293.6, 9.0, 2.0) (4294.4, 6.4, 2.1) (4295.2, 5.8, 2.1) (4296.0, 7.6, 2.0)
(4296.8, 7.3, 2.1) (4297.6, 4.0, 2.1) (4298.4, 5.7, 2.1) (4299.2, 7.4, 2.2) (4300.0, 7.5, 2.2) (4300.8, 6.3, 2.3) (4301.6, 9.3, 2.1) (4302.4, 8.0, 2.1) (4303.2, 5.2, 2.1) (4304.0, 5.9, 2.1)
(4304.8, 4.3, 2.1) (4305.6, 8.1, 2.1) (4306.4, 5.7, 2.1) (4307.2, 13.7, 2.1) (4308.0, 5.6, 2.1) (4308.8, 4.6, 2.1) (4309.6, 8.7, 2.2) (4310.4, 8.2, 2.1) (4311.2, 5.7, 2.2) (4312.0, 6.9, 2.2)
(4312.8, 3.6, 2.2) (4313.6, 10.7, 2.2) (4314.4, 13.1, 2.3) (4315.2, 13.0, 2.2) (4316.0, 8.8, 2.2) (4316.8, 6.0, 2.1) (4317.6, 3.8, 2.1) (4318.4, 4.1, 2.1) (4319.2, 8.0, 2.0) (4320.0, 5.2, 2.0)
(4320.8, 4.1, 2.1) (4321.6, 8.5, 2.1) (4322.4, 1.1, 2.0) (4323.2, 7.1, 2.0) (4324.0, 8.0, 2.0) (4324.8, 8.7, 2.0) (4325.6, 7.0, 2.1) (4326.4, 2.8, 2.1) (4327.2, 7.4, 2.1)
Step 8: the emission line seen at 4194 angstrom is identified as [O II] 3727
